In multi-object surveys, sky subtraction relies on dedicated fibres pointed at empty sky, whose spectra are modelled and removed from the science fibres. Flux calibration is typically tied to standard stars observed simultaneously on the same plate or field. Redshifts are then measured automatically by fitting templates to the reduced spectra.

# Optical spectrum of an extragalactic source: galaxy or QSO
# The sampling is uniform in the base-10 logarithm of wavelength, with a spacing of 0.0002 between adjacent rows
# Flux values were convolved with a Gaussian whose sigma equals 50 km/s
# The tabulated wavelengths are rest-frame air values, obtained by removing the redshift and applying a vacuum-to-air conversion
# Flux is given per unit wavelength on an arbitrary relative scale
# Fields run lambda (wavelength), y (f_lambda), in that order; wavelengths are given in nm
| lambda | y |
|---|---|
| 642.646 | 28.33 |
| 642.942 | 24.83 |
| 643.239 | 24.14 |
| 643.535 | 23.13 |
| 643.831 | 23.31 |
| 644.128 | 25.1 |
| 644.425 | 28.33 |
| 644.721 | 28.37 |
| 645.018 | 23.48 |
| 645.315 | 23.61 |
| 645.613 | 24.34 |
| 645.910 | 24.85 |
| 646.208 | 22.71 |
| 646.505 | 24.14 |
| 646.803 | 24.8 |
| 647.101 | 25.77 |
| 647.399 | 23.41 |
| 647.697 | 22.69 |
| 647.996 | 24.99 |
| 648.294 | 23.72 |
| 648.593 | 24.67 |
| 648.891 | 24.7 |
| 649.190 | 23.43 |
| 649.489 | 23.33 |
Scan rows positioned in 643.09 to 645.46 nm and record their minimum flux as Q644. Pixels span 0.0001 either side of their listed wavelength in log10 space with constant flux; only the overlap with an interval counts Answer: 23.13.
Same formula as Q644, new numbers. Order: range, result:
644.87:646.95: 22.71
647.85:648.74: 23.72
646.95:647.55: 23.41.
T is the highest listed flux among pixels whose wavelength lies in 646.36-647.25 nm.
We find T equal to 25.77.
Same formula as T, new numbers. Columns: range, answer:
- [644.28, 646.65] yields 28.37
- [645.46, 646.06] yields 24.85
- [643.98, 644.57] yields 28.33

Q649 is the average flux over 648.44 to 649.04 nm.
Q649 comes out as 24.7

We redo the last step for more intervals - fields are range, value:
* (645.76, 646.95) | 24.1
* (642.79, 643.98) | 23.9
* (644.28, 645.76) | 25.6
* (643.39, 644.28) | 23.9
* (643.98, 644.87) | 27.3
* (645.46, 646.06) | 24.6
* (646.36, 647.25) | 24.9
